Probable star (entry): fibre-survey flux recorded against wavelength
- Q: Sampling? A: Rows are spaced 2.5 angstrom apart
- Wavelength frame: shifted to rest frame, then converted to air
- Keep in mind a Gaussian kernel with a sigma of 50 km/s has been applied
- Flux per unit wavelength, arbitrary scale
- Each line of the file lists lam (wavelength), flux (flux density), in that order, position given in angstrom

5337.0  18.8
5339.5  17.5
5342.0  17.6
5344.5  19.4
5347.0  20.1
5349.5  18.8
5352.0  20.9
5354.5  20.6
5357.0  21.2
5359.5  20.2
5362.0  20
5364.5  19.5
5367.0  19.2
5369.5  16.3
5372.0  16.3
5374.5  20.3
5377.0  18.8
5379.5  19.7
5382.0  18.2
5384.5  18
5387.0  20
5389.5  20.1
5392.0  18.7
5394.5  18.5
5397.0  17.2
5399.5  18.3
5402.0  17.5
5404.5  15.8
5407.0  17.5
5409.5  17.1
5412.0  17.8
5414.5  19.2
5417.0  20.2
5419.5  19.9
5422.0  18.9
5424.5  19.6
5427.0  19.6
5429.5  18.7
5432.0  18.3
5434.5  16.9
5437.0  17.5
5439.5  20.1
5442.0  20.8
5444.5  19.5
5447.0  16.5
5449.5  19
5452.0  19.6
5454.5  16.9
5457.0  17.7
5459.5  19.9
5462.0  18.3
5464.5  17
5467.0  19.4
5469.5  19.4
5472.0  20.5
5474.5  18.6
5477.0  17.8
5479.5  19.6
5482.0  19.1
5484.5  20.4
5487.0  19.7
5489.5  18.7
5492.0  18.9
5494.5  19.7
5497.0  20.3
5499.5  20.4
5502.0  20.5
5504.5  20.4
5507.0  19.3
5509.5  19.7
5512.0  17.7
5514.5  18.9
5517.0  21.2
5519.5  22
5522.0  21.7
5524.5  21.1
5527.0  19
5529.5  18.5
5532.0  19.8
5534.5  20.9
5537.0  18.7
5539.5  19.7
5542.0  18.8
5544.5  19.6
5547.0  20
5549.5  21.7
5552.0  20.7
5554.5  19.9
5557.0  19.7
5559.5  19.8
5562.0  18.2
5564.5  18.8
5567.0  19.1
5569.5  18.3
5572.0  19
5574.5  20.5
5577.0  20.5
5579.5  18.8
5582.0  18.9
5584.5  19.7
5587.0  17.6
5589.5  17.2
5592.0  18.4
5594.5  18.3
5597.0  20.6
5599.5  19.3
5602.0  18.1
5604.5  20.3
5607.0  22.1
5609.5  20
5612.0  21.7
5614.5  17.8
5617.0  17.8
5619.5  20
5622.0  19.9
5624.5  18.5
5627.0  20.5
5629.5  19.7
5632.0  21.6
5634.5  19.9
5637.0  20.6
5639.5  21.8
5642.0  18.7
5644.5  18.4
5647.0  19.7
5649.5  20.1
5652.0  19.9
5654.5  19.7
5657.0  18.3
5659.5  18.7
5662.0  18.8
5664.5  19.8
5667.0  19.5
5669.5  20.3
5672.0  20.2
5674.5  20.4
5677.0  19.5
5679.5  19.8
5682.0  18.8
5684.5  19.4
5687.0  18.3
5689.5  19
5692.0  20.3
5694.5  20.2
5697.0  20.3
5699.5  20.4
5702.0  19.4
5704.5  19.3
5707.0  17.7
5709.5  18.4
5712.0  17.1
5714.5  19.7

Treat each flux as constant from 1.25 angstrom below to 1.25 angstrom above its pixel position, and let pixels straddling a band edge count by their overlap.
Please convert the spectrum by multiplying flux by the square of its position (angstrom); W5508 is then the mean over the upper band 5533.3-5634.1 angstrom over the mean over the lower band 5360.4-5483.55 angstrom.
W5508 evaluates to 1.11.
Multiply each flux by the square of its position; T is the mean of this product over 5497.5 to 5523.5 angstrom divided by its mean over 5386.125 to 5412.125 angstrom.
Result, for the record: 1.2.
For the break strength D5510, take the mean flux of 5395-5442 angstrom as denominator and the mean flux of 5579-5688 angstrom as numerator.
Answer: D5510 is 1.06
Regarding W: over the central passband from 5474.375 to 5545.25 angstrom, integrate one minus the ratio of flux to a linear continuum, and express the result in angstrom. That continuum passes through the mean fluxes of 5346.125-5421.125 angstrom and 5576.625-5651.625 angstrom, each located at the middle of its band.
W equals -1.7 angstrom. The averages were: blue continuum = 18.9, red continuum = 19.5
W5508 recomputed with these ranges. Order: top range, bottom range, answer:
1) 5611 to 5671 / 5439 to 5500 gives 1.09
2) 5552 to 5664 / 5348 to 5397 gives 1.11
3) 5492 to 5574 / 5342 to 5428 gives 1.10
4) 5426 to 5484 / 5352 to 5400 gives 1.01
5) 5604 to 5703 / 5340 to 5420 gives 1.16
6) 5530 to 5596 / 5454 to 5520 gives 1.03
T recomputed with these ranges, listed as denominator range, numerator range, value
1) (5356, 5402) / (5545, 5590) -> 1.10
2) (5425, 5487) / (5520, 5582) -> 1.08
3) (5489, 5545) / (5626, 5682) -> 1.05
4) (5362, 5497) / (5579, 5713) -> 1.12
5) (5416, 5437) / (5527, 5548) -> 1.07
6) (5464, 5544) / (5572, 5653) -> 1.04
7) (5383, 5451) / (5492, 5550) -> 1.12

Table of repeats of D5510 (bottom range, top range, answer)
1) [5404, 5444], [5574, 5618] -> 1.03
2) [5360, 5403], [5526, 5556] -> 1.06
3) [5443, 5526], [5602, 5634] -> 1.03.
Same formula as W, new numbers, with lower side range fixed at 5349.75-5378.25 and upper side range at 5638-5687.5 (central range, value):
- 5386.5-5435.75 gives 2.4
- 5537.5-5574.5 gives -0.1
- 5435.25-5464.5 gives 1.2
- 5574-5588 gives 0.1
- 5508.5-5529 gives -0.7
